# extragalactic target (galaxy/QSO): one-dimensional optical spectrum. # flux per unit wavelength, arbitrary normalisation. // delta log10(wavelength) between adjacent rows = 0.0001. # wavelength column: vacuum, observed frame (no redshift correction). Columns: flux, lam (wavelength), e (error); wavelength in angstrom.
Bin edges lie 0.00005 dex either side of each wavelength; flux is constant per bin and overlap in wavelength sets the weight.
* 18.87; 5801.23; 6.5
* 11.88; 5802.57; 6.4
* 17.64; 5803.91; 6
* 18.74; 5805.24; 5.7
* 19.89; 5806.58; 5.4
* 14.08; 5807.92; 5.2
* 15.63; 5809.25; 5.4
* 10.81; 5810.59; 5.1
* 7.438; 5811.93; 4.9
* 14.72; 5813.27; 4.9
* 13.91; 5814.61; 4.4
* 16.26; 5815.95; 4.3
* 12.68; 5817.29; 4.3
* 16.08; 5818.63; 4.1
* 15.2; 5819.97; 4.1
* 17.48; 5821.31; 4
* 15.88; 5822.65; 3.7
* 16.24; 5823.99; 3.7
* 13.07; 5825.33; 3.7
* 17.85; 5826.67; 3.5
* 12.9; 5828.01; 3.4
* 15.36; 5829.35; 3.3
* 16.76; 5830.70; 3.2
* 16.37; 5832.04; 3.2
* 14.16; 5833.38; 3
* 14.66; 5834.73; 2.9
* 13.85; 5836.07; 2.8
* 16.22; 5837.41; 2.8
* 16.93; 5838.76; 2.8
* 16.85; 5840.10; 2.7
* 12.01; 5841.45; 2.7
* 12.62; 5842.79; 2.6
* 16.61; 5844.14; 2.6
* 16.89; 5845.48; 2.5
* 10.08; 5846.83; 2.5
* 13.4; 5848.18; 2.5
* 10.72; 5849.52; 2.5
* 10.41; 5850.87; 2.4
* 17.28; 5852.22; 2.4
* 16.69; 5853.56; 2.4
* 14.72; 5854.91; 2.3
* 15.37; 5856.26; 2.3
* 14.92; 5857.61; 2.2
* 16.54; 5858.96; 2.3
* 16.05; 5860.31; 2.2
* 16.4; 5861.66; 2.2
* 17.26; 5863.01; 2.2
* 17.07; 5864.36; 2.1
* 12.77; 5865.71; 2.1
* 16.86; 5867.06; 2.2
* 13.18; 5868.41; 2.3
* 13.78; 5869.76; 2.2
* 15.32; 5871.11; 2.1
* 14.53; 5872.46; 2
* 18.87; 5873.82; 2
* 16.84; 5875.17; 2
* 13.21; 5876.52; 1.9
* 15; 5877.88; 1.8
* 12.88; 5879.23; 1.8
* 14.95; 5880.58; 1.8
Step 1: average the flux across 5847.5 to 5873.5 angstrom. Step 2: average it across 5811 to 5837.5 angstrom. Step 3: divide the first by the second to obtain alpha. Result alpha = 1.01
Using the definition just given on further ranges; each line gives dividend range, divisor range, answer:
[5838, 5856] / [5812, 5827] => 0.95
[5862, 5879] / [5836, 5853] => 1.08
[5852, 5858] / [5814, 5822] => 1.03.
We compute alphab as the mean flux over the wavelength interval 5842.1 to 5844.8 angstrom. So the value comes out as 14.6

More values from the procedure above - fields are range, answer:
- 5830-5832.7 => 16.5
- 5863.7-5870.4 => 14.7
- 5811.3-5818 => 13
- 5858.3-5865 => 16.7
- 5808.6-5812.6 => 11.3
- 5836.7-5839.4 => 16.5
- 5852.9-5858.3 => 15.4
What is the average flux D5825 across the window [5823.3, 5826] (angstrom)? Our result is 14.7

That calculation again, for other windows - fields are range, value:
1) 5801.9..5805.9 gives 16.1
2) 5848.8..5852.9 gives 12.9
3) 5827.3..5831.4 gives 15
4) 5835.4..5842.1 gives 15.2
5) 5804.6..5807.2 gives 19.3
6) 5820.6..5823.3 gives 16.7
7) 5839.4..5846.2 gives 15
